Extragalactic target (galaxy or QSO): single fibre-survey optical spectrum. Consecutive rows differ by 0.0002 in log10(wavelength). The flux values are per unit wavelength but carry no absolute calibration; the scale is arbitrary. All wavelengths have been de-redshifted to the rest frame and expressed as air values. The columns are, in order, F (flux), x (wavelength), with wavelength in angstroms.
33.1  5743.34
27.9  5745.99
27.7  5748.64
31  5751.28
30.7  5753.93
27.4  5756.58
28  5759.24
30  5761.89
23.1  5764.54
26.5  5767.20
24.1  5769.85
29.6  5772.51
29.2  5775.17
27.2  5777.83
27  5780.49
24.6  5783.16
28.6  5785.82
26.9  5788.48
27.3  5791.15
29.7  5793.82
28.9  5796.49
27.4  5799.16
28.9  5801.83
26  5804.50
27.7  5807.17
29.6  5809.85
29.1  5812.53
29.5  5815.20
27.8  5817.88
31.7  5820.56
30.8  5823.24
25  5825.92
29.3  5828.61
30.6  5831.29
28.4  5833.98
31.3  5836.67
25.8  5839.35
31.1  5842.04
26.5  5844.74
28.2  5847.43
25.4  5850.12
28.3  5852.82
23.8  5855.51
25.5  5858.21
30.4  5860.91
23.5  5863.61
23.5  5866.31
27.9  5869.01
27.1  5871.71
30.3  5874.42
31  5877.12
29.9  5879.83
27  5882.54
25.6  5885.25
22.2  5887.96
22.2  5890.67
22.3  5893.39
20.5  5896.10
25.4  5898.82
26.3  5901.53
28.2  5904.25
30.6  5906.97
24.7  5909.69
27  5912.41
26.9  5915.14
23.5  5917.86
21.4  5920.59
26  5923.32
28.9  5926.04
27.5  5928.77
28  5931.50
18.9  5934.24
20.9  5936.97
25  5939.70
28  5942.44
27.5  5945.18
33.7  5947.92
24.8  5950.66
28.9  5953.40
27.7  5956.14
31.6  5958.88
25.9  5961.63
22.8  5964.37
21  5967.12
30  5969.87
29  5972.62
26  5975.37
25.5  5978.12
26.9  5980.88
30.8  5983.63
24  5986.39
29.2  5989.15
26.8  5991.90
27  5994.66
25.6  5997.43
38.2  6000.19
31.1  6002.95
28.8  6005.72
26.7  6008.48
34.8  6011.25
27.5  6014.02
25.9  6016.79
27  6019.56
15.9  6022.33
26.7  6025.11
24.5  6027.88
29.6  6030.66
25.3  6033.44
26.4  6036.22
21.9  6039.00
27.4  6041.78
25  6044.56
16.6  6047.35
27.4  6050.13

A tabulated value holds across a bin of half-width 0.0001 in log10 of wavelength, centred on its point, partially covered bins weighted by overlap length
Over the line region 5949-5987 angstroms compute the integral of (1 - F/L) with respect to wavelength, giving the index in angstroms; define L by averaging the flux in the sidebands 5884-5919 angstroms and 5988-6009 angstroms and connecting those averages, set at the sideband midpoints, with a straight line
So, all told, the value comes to 1.4 angstroms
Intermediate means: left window 25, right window 29.3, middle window 26.9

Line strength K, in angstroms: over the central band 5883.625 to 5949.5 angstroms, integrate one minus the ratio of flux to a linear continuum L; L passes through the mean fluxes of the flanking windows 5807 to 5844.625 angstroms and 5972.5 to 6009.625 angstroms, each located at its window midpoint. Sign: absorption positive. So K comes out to 7.2 angstroms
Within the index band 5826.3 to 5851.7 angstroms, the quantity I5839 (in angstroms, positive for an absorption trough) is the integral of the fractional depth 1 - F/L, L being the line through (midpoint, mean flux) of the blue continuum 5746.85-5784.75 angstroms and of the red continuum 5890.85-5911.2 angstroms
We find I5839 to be -2.0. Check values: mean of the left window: 27.6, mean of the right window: 25.3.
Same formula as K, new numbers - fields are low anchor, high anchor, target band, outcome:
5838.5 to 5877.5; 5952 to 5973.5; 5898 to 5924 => 1.1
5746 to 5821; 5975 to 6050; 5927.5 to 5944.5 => 1.5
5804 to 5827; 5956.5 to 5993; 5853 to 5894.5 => 2.7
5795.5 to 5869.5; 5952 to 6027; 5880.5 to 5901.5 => 2.9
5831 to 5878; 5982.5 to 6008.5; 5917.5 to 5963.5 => 3.3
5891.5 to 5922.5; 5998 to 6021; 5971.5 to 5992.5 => 0.9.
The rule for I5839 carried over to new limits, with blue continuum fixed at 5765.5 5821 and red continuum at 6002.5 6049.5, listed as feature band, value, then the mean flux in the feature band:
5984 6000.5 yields -1.2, 28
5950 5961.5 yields -0.8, 28.2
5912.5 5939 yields 1.9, 24.8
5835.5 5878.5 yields -0.2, 27.5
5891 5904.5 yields 1.5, 24.1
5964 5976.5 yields 0.2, 26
